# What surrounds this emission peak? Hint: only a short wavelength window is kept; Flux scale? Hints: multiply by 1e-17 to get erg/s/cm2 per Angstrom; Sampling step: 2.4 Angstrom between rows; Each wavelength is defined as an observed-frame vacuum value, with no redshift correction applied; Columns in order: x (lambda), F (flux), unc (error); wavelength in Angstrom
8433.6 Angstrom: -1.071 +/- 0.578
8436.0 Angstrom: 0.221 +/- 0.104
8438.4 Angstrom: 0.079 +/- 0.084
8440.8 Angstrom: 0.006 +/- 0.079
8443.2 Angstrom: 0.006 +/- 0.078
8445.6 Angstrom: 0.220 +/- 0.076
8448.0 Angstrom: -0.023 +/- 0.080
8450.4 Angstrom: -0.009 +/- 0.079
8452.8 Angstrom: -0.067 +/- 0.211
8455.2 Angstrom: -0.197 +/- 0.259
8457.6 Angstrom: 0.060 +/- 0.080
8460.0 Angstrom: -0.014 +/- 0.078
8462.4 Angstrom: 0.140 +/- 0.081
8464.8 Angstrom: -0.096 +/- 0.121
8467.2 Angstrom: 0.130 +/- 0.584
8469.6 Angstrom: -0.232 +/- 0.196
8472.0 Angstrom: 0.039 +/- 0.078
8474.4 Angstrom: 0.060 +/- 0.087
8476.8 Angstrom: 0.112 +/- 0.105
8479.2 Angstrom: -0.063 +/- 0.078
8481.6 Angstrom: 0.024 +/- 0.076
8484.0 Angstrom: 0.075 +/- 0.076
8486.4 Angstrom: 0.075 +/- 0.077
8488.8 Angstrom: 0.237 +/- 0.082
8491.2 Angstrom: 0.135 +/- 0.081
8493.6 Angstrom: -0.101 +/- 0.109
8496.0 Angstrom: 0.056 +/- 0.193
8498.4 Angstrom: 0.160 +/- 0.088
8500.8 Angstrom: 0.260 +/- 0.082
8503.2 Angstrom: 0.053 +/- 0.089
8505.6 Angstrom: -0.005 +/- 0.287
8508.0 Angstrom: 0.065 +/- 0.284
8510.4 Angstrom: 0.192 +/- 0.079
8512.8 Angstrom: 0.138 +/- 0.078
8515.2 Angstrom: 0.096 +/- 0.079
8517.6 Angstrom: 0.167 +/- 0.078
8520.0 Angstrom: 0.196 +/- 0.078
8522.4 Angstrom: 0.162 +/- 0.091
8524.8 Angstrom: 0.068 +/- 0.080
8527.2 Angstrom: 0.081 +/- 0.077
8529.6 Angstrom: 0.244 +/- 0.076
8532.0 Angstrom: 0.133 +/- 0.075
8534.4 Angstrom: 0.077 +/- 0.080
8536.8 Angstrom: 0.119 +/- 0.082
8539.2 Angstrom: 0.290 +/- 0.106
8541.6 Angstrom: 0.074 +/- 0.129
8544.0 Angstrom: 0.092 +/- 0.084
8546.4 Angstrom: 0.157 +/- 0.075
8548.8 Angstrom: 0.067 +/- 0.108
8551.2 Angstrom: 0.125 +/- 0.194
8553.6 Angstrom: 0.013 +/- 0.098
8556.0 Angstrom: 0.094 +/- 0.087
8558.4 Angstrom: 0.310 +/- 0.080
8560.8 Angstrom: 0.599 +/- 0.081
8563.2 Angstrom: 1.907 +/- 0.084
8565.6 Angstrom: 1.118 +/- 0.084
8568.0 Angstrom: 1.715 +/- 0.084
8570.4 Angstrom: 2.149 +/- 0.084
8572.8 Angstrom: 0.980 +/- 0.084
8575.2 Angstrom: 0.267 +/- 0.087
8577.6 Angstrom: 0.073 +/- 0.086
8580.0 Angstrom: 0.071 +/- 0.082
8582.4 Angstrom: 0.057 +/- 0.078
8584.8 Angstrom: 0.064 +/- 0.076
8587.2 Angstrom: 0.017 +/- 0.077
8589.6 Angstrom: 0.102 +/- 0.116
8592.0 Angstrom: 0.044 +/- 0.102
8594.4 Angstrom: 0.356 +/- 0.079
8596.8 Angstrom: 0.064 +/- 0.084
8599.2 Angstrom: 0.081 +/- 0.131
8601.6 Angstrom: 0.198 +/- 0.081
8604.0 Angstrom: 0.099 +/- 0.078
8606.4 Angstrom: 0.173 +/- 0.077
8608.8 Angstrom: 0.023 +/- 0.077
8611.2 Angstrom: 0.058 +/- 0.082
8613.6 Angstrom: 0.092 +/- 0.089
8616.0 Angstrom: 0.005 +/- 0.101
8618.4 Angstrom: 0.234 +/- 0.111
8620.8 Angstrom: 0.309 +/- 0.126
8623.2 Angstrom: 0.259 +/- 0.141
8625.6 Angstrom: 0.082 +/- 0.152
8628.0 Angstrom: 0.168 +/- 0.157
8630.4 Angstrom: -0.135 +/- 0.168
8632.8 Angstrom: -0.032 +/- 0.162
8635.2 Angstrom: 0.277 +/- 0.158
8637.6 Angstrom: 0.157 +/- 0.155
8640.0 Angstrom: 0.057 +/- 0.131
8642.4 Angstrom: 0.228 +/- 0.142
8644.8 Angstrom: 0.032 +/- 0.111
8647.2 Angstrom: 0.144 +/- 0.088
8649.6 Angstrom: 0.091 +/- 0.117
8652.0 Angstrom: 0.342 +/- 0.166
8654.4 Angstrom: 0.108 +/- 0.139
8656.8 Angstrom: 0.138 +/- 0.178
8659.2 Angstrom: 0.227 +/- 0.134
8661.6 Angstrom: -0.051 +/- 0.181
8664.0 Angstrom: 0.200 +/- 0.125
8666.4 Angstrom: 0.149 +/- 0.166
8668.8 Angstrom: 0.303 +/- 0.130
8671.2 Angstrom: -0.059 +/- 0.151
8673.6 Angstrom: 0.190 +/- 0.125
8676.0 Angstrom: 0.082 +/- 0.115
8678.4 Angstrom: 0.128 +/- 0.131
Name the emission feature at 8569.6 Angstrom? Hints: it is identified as [O II] 3727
